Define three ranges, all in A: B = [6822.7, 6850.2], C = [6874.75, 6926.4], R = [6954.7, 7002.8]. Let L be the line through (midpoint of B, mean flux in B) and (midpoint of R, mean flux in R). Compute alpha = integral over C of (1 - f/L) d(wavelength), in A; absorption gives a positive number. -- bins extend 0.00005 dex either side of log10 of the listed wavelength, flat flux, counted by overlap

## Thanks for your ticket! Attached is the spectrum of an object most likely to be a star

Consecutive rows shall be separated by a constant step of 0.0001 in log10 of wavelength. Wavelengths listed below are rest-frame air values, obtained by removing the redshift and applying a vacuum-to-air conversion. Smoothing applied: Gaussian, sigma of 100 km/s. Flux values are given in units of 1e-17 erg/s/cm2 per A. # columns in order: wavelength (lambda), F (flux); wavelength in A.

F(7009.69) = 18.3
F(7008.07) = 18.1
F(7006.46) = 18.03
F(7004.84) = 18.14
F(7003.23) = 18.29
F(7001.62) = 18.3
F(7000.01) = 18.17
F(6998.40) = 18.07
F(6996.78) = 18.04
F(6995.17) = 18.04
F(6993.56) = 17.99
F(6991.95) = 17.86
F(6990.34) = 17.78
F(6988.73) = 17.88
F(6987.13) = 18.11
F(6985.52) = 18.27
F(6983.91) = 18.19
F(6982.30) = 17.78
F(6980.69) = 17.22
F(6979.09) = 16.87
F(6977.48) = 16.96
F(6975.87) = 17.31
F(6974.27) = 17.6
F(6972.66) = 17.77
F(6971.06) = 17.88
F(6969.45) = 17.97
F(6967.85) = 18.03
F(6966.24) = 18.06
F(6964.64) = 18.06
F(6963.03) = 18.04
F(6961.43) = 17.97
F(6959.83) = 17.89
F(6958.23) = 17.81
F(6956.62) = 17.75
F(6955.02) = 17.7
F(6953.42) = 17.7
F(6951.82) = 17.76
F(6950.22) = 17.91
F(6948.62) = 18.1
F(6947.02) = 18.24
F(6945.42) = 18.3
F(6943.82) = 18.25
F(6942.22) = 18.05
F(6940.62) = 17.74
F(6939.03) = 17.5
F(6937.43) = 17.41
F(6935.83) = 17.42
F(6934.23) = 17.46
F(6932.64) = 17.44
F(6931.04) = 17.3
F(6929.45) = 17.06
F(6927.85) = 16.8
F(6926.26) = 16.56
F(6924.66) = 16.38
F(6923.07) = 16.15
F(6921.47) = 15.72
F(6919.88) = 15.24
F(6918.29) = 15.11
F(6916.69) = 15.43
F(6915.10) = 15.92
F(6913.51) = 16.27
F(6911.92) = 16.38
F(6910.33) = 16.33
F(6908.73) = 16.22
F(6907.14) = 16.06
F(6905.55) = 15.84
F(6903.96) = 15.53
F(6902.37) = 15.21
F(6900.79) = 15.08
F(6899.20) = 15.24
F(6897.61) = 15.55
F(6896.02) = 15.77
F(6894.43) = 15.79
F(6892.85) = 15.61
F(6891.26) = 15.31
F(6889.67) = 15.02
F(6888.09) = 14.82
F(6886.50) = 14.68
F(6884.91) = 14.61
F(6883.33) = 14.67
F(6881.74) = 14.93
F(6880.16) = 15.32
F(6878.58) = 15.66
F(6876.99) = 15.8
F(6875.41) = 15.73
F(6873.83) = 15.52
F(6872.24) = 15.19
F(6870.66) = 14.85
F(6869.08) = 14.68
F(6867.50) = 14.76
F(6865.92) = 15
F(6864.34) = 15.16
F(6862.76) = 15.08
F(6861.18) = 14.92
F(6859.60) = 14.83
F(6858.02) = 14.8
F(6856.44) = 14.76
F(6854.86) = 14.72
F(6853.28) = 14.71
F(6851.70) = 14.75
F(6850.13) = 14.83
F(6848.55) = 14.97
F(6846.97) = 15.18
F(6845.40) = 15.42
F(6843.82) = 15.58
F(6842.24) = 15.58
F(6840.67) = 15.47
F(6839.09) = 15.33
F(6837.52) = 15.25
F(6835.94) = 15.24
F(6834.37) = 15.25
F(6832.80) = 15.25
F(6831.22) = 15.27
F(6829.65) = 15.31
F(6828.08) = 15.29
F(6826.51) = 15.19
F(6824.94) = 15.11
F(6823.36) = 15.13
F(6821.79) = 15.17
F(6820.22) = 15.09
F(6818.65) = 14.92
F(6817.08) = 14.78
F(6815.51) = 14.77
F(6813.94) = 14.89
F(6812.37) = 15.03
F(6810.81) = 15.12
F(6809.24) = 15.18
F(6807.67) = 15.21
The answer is 2.73 A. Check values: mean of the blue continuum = 15.3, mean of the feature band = 15.6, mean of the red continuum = 17.9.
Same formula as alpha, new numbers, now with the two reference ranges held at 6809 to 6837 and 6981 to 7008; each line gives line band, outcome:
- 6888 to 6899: 0.6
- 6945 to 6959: -0.5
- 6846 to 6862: 0.8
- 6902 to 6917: 0.6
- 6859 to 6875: 0.9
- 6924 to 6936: -0.1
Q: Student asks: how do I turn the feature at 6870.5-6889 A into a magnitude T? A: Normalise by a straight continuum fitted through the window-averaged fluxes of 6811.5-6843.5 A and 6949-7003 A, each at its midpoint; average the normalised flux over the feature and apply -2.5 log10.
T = 0.07 mag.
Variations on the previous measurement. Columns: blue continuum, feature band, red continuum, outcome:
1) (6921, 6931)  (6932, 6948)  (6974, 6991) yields -0.062 mag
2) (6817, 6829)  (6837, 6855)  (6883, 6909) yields 0.001 mag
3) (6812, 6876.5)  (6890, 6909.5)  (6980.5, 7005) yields 0.041 mag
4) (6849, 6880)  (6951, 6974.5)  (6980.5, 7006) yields -0.034 mag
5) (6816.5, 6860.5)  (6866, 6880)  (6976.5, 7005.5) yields 0.033 mag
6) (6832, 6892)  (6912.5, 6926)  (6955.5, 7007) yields 0.041 mag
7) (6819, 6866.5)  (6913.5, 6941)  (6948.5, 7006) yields 0.016 mag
